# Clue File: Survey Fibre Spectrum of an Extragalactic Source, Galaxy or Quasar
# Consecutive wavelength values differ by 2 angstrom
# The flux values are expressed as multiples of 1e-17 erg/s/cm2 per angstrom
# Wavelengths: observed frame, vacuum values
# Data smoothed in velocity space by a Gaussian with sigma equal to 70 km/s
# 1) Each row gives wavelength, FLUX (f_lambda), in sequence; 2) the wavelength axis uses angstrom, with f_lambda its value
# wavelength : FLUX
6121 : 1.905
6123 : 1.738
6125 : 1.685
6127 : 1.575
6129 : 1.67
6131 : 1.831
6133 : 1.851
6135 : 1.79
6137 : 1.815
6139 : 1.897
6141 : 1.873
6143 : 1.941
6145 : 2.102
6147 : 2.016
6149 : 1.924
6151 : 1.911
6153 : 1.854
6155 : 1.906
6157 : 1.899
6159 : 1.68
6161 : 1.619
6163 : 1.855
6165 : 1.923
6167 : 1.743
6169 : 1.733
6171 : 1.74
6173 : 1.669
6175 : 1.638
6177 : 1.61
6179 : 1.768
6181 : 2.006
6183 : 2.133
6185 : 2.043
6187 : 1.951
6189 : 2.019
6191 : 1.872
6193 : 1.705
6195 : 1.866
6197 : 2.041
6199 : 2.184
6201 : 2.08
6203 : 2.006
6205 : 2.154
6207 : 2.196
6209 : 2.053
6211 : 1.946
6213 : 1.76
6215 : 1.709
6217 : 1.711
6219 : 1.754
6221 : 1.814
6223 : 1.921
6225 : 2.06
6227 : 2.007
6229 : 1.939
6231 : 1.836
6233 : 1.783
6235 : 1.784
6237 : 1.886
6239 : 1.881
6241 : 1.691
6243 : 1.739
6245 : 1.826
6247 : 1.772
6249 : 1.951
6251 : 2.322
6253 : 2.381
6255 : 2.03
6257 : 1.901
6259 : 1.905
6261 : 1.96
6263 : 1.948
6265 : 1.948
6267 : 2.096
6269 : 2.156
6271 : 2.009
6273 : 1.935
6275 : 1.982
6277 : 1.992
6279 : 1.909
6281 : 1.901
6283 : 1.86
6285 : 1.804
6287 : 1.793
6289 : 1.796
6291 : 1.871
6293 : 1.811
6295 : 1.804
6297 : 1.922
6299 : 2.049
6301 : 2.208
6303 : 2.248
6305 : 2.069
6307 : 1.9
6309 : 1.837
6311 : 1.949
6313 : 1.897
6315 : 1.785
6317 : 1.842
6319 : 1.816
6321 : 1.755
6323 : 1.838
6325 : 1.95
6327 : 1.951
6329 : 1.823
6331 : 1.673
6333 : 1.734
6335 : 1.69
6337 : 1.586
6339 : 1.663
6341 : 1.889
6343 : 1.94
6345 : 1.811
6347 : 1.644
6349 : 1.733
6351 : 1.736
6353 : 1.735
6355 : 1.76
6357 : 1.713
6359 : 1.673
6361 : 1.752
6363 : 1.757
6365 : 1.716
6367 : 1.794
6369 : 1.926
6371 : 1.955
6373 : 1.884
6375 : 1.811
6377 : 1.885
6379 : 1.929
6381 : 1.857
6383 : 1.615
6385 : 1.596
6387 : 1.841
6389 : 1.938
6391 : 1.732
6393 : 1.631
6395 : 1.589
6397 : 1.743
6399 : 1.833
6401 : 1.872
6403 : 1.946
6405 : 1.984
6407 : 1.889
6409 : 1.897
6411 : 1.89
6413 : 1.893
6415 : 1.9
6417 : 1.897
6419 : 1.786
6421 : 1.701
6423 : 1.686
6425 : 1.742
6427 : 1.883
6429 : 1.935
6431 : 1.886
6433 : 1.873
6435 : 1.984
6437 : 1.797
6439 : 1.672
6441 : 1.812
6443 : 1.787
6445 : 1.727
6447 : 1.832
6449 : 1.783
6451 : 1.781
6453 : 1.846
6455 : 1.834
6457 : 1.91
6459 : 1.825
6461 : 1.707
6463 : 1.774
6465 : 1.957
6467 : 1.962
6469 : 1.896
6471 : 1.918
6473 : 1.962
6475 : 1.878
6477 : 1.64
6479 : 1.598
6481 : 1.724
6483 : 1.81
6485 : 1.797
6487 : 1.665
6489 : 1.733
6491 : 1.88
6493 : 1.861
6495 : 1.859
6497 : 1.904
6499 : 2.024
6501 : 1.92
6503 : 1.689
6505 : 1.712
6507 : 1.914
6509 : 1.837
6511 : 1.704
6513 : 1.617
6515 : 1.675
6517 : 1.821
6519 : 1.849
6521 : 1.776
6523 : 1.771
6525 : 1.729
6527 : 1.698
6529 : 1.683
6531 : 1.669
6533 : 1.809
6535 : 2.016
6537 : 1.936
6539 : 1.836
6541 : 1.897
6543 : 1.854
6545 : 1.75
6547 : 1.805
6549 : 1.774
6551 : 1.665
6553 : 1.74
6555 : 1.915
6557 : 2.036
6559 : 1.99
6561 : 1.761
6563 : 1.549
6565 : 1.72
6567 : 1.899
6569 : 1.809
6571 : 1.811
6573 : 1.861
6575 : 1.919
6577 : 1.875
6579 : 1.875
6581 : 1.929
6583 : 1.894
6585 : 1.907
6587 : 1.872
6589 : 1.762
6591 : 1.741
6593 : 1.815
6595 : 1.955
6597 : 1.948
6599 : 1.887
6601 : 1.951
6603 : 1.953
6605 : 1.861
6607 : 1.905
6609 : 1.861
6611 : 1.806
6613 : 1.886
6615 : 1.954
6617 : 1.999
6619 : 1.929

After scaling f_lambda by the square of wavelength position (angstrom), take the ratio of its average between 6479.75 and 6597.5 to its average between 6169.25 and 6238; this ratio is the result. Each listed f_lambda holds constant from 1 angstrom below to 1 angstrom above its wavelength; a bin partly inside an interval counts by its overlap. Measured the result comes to 1.06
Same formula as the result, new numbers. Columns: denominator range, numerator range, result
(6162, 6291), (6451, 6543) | 1.03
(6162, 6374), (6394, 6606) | 1.04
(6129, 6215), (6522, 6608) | 1.10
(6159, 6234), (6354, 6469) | 1.03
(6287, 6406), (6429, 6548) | 1.04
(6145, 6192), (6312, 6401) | 1.02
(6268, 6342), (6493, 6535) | 1.01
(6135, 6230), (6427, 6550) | 1.05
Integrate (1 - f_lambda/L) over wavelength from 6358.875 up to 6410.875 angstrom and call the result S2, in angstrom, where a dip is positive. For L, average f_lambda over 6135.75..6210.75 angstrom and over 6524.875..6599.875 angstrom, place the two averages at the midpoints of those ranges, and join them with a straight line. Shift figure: 1.4 angstrom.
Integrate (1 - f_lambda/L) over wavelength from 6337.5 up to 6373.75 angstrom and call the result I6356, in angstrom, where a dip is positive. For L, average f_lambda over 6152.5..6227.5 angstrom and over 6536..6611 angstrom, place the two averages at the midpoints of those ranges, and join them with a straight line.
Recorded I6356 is 1.8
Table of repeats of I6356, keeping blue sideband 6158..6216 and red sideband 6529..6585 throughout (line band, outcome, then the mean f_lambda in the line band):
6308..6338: 0.95 angstrom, 1.81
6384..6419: 0.57 angstrom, 1.83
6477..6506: 0.81 angstrom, 1.79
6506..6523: 0.62 angstrom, 1.77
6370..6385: 0.23 angstrom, 1.83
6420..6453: 0.81 angstrom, 1.81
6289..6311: -1.08 angstrom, 1.96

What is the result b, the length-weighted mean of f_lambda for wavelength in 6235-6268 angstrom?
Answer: 1.95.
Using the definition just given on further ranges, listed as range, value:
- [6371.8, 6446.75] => 1.82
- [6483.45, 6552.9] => 1.8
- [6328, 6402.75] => 1.77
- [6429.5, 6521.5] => 1.81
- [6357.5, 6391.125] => 1.8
